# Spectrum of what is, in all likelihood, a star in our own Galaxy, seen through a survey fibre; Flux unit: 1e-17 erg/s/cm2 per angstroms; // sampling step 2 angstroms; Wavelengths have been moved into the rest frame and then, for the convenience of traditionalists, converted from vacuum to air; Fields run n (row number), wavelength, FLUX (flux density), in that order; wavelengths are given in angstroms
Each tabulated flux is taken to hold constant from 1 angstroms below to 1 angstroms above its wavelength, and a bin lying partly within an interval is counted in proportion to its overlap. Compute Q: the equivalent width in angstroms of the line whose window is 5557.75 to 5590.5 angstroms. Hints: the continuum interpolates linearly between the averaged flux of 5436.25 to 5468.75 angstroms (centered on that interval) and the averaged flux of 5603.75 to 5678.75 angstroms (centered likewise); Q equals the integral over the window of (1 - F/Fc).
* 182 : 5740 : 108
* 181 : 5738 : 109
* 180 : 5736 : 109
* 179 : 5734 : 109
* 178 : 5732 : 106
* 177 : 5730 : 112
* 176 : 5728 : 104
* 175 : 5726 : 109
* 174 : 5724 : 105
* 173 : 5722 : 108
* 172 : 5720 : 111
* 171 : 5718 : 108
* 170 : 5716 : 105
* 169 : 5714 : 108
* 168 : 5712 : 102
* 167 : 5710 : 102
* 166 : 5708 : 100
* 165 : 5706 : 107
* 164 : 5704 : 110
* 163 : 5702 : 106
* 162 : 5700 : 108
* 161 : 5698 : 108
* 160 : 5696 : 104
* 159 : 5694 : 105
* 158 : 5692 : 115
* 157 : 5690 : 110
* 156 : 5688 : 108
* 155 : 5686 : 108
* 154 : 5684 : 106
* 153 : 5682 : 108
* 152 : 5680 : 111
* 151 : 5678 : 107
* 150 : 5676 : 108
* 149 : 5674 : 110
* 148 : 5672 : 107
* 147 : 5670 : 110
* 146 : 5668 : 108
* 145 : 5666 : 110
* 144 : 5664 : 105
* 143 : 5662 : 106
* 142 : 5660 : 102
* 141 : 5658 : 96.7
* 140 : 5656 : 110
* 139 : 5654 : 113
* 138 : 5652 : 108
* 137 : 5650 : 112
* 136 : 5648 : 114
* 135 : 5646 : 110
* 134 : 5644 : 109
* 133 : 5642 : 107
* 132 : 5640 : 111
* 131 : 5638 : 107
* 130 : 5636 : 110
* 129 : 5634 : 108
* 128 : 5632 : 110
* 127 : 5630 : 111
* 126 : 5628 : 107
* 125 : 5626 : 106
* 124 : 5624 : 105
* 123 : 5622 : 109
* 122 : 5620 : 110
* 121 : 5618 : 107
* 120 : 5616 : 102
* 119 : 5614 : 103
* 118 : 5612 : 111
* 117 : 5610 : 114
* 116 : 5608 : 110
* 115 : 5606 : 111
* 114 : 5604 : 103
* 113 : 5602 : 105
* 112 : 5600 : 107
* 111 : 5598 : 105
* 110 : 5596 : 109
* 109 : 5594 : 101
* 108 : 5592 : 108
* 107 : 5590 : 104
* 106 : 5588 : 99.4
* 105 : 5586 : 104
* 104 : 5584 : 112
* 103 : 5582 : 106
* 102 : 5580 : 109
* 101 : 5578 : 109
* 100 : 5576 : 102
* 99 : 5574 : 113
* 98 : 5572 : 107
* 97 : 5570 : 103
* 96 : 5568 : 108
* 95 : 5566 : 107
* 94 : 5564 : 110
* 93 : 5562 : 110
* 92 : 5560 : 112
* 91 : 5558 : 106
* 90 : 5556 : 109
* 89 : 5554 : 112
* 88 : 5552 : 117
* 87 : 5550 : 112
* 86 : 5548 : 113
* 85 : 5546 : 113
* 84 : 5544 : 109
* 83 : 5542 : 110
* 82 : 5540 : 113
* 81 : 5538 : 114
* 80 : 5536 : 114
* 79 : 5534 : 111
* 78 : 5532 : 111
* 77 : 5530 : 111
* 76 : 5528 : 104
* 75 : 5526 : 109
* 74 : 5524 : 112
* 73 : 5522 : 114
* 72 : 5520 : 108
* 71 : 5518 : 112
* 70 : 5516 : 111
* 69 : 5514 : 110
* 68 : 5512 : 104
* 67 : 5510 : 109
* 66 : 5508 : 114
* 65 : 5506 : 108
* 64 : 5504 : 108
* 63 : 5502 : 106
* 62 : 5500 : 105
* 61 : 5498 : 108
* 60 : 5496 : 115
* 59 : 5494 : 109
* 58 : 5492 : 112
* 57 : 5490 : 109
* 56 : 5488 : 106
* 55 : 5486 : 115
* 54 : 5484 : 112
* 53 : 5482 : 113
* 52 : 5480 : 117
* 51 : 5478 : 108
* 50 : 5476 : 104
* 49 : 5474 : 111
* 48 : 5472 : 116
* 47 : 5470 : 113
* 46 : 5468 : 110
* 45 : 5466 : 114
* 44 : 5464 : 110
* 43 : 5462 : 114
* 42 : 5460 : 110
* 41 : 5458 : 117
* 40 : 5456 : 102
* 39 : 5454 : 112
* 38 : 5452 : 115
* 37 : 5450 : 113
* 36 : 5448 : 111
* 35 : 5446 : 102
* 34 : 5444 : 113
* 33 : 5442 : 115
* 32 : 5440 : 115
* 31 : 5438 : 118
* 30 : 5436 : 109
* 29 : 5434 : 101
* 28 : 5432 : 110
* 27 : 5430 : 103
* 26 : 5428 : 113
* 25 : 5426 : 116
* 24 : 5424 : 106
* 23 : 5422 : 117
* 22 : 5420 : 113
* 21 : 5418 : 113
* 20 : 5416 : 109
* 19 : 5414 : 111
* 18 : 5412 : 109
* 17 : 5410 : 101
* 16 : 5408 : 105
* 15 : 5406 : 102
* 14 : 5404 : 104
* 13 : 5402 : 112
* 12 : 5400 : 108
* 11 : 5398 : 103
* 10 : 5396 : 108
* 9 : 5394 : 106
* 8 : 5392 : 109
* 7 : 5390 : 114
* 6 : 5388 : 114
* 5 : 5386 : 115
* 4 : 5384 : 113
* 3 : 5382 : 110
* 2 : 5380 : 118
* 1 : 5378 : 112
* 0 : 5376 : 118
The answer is 0.7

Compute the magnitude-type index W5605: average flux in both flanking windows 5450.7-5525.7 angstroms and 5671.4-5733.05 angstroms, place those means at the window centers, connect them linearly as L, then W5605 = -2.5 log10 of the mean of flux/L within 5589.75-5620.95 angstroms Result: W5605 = 0.02 mag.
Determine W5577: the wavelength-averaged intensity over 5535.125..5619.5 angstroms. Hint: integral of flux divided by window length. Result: 108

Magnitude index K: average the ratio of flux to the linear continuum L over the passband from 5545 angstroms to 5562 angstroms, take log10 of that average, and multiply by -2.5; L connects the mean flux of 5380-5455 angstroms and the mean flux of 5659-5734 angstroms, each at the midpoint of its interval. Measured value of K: -0.03 mag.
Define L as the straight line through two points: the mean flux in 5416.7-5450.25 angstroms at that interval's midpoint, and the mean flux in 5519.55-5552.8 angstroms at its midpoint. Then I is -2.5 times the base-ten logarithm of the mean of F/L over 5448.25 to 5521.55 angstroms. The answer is 0.01 mag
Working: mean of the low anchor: 111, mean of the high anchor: 111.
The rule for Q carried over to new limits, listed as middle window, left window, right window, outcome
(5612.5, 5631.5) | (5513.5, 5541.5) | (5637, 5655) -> 0.6 angstroms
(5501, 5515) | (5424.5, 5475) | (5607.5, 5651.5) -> 0.3 angstroms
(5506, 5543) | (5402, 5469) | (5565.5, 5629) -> -0.8 angstroms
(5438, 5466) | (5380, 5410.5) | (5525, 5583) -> -0.7 angstroms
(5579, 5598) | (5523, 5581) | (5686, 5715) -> 0.6 angstroms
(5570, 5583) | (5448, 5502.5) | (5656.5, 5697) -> 0.2 angstroms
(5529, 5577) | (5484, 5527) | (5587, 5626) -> -0.9 angstroms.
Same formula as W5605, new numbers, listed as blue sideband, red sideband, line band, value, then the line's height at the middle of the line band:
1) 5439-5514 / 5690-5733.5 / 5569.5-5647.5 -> 0.01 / 109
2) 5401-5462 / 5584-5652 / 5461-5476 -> -0.02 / 110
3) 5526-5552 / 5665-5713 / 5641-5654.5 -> -0.02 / 109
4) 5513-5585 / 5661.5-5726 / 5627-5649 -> -0.01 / 108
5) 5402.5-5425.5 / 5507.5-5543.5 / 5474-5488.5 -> -0.01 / 110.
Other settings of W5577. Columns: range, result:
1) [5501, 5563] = 111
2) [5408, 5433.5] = 110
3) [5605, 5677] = 108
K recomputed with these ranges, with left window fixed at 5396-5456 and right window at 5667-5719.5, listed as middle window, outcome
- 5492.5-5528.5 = -0.005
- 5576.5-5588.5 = 0.015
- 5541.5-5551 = -0.029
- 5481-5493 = -0.022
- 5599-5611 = -0.003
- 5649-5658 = -0.016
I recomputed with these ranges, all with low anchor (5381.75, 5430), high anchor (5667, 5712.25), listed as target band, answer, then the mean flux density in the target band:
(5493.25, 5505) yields 0.003 mag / 108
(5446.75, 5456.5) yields -0.017 mag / 111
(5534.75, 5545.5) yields -0.035 mag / 112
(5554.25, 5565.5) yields -0.011 mag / 109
